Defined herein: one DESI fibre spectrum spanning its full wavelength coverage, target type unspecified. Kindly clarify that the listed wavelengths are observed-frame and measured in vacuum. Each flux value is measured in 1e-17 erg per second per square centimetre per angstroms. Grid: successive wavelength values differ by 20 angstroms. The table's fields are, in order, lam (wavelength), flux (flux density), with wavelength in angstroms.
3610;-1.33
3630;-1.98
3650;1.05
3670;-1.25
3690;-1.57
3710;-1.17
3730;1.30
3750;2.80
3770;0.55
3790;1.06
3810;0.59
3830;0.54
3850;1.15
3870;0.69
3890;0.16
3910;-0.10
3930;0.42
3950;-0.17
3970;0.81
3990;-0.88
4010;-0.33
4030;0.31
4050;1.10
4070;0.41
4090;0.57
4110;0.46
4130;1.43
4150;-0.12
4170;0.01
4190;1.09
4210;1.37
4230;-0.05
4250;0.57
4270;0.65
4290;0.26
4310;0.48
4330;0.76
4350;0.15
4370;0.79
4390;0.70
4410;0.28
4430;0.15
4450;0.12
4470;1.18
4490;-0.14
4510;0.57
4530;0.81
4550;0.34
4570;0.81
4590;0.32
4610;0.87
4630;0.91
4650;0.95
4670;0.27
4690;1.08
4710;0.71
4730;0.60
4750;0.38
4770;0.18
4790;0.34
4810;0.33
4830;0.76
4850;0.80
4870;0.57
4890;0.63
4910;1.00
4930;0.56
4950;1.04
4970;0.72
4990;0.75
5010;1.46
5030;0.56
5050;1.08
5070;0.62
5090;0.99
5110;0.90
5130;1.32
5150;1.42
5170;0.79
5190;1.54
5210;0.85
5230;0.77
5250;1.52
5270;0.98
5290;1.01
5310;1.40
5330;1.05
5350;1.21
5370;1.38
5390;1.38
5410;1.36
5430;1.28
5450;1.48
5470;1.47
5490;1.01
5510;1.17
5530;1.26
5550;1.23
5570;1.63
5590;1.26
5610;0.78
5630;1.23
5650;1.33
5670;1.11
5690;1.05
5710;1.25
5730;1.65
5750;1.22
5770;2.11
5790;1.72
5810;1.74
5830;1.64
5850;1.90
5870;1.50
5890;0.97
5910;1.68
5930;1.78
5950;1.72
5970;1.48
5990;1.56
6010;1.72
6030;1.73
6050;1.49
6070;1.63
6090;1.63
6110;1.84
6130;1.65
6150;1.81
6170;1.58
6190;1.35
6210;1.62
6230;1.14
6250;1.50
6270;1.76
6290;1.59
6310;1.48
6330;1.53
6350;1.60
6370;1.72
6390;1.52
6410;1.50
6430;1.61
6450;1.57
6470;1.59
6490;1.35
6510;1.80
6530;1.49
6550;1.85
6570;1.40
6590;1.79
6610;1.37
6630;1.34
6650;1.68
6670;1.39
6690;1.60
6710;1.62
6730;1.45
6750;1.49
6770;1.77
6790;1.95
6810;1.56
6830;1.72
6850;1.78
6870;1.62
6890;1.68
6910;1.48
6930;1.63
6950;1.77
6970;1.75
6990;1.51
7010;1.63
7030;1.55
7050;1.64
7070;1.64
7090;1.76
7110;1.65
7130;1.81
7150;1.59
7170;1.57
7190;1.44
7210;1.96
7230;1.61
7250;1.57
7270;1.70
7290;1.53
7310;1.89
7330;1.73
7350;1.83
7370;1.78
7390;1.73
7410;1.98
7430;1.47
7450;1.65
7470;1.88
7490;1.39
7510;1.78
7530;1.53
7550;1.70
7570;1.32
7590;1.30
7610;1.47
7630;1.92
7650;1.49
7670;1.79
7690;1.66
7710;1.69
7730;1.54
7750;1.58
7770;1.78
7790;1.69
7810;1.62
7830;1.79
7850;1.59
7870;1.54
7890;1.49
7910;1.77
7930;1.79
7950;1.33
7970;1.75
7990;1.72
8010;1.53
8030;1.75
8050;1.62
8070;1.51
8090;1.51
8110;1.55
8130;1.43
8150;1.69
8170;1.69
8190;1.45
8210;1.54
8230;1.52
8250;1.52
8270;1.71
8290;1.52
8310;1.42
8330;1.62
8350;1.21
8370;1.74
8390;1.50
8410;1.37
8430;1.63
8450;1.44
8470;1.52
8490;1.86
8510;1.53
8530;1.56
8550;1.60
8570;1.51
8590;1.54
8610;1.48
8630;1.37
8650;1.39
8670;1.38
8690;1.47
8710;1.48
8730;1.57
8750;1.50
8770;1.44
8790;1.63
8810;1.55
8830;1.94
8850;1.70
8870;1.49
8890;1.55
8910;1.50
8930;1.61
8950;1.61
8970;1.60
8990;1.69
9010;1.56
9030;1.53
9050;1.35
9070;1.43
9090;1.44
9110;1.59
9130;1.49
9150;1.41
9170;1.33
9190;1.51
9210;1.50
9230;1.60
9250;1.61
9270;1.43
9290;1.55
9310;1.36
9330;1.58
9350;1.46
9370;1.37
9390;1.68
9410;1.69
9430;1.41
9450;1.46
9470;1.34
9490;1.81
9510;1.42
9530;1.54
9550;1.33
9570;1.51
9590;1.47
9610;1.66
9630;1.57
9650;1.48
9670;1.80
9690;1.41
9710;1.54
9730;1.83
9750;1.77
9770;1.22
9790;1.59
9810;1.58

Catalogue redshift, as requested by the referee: 0.28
